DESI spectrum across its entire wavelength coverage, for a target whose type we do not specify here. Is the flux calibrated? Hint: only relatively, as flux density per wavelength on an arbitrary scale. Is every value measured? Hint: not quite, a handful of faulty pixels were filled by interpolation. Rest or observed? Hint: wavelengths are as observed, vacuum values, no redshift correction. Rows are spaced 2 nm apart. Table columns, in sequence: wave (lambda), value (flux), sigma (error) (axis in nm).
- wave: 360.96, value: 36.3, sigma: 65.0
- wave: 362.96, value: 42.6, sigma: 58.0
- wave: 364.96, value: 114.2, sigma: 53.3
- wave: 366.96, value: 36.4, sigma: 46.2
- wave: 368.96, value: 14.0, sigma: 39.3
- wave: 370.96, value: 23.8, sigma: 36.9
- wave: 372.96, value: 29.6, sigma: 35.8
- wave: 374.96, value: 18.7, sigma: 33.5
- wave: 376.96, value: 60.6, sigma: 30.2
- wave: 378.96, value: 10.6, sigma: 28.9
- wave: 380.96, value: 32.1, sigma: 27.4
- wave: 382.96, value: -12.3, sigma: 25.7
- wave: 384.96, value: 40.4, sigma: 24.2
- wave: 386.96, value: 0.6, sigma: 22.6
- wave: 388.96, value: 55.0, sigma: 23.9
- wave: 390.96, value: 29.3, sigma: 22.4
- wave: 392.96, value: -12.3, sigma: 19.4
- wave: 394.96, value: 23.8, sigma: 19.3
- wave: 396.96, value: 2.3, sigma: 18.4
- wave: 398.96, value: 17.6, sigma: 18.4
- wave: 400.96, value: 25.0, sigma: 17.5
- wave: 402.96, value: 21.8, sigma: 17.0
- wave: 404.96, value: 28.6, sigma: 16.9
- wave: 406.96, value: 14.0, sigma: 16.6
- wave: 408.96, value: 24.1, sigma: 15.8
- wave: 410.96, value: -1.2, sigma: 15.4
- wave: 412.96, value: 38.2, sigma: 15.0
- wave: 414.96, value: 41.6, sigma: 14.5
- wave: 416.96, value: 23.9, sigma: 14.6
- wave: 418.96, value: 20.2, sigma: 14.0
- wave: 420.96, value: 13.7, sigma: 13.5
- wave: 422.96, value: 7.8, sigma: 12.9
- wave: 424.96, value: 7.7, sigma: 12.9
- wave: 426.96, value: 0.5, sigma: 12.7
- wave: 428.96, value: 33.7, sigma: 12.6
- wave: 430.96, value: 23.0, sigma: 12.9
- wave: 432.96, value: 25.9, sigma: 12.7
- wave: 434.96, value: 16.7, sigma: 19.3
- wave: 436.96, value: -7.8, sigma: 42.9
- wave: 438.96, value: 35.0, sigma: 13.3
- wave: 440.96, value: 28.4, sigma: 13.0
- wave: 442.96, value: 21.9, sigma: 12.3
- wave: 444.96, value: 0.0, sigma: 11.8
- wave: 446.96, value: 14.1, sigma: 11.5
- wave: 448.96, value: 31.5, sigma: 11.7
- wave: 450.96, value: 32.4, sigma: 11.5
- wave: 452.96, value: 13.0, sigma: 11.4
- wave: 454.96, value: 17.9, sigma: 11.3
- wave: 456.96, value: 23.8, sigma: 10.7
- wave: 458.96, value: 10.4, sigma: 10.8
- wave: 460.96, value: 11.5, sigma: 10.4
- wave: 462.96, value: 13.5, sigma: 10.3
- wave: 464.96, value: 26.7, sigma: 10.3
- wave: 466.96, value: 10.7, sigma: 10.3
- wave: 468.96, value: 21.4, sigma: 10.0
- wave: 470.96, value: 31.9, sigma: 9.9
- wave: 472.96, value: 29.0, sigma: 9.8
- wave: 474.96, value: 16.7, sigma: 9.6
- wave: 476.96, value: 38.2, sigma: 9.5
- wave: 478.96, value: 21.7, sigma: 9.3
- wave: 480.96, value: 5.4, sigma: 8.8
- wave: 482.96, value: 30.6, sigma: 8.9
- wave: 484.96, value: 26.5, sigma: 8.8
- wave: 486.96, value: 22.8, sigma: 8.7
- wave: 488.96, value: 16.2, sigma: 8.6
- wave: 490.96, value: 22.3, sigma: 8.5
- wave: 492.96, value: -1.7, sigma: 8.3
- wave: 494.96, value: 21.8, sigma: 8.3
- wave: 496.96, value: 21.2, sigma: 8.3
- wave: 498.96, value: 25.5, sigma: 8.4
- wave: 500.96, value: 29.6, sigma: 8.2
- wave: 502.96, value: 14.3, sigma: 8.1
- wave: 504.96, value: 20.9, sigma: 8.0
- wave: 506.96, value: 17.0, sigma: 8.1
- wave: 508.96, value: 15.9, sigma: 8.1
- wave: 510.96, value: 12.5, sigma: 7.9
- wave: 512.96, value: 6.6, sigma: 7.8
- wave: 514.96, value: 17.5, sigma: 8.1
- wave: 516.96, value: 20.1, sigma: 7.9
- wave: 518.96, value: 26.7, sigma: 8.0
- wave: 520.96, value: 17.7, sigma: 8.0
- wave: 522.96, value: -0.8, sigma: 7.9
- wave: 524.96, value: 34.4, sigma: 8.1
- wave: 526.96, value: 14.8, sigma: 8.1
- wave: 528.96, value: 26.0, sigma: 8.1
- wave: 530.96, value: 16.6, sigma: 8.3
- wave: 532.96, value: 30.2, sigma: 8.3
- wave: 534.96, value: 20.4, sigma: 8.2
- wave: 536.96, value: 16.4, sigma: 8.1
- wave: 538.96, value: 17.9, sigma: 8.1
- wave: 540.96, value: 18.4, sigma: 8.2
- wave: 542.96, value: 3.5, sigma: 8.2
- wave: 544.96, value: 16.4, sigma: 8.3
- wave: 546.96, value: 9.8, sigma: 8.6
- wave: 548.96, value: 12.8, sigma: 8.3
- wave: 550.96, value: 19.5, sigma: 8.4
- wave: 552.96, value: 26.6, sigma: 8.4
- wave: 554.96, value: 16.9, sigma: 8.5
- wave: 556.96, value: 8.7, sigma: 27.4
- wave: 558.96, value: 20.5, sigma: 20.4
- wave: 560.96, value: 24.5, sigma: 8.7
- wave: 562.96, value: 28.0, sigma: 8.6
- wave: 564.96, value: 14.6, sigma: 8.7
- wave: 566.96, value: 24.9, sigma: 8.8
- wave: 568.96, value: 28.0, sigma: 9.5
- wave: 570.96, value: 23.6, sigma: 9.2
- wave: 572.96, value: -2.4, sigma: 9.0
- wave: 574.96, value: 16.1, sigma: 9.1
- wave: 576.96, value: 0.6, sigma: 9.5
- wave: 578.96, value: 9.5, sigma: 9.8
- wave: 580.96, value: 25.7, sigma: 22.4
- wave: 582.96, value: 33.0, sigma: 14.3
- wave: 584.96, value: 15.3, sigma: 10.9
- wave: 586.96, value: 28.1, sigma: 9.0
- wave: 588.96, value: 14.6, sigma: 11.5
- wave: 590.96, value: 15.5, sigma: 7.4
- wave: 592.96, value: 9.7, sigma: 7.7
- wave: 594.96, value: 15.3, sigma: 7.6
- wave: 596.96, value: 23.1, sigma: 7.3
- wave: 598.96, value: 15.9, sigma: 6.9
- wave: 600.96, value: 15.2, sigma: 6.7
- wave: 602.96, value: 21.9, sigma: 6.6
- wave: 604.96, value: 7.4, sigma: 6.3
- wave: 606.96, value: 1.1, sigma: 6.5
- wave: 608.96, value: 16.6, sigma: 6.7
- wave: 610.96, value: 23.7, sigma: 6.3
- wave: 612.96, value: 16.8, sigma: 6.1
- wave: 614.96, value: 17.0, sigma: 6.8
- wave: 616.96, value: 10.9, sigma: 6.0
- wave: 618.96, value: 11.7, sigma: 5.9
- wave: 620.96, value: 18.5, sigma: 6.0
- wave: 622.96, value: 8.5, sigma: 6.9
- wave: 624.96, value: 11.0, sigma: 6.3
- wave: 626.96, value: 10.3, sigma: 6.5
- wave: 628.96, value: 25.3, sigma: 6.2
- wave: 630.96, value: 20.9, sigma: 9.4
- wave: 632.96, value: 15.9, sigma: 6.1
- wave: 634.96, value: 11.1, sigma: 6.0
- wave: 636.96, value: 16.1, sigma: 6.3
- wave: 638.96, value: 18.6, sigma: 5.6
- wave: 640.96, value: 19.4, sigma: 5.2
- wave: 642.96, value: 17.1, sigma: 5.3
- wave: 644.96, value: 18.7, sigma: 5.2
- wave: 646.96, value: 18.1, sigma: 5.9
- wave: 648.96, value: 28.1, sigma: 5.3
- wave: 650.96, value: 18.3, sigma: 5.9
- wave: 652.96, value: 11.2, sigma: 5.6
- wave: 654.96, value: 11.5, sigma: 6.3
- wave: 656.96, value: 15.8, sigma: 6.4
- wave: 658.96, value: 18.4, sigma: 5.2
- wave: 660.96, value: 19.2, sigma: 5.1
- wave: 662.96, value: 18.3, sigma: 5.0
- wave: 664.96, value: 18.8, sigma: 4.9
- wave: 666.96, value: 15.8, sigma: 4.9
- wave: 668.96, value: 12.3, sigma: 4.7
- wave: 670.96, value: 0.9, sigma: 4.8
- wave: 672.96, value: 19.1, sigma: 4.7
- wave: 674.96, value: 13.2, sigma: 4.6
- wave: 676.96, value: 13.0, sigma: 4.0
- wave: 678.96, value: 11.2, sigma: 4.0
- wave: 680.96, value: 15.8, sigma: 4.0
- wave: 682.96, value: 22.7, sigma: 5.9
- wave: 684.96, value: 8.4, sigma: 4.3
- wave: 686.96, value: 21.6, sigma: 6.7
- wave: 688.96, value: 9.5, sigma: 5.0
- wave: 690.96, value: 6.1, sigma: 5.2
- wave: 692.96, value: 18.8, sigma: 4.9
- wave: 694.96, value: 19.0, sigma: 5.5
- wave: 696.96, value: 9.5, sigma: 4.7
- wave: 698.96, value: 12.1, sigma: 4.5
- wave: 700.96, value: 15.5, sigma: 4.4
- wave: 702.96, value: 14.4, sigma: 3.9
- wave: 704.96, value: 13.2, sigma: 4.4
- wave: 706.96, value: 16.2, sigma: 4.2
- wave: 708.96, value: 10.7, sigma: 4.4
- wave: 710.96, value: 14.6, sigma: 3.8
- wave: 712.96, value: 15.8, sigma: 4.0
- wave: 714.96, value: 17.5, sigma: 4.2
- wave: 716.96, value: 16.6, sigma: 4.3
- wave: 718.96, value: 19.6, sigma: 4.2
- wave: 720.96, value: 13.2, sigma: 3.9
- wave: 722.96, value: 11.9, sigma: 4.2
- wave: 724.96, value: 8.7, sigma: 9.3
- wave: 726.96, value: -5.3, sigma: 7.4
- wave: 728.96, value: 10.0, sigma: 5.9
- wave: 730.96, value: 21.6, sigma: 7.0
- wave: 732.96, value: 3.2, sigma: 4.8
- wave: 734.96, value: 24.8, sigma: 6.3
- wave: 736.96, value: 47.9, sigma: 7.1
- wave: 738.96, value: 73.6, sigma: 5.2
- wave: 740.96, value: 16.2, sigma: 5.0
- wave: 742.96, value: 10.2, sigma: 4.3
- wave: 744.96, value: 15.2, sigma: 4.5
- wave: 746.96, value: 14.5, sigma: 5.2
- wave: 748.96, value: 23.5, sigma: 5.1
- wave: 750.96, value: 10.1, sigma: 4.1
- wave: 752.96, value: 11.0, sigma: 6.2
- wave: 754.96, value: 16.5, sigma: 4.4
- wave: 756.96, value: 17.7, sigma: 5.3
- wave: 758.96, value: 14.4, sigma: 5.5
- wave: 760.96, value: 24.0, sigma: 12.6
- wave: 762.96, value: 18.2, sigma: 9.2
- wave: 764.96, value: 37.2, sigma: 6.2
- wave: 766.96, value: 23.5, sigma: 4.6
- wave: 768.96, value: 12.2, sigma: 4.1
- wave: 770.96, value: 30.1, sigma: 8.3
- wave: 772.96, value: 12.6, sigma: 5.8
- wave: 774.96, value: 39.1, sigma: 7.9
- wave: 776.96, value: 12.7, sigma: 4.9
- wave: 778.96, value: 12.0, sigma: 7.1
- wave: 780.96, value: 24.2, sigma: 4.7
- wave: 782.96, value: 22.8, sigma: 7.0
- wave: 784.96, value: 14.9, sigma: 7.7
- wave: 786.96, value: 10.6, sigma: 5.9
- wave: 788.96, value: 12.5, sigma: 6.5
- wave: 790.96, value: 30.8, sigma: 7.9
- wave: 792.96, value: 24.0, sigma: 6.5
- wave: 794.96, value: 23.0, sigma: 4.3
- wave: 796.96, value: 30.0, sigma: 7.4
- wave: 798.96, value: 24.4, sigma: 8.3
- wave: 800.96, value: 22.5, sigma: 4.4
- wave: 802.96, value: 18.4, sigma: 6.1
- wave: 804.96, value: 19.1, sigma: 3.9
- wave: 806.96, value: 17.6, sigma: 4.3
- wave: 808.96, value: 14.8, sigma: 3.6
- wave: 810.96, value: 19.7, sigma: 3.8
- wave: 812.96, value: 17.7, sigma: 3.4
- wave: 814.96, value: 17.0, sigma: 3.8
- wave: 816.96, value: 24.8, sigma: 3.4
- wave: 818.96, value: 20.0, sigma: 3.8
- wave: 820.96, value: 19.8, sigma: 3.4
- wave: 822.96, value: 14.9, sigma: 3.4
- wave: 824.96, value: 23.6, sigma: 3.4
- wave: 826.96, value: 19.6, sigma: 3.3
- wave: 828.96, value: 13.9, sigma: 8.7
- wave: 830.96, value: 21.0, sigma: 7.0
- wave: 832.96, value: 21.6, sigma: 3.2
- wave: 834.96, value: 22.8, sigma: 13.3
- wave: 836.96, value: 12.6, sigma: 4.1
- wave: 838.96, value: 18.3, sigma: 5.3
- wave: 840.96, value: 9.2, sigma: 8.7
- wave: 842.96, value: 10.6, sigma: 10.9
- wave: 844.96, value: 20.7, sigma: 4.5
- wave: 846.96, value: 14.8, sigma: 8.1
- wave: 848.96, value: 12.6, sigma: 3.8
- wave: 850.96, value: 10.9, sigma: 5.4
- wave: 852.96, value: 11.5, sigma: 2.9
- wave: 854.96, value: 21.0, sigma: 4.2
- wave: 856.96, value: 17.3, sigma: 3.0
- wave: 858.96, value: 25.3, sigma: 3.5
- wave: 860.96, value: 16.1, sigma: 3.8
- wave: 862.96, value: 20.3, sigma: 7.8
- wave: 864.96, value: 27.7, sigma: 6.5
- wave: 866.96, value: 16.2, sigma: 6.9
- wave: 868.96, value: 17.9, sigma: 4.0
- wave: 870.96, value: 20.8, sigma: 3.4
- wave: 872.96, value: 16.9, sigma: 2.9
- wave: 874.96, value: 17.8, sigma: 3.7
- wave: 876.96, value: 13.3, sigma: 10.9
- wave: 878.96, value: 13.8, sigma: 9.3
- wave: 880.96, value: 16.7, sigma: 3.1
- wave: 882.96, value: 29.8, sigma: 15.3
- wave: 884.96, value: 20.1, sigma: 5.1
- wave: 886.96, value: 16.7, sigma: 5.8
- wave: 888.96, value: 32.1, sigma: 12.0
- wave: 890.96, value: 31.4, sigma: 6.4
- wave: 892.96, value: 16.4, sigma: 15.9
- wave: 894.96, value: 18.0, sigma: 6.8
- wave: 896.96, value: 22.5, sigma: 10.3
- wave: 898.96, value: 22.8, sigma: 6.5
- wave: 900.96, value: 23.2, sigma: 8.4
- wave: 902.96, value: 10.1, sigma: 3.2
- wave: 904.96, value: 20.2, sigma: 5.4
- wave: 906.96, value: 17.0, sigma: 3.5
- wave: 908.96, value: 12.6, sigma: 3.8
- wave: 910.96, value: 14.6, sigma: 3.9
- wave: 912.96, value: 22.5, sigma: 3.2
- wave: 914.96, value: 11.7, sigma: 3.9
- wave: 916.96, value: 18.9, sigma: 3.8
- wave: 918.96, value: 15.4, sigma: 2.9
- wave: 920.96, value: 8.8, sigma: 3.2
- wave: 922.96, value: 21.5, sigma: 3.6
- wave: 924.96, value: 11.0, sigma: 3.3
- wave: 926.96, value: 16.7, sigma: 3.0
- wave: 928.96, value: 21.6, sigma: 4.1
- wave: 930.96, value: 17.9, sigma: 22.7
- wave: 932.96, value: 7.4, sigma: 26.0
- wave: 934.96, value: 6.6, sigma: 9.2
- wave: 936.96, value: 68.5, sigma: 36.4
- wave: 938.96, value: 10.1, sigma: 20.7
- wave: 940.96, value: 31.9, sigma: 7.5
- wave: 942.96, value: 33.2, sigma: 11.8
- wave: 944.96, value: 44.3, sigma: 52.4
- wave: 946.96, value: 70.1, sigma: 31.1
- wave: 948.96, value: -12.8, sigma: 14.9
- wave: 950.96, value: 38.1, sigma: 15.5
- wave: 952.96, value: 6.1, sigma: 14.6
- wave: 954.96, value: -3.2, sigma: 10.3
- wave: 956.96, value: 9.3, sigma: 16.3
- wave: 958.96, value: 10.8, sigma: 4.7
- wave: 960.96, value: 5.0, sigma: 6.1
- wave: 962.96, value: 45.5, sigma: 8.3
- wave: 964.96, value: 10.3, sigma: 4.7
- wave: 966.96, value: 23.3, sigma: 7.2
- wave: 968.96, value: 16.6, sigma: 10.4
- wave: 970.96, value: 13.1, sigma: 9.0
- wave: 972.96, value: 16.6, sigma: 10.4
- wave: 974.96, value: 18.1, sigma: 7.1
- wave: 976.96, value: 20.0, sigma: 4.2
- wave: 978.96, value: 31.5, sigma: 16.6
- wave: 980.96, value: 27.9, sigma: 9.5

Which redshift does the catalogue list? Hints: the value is 0.980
